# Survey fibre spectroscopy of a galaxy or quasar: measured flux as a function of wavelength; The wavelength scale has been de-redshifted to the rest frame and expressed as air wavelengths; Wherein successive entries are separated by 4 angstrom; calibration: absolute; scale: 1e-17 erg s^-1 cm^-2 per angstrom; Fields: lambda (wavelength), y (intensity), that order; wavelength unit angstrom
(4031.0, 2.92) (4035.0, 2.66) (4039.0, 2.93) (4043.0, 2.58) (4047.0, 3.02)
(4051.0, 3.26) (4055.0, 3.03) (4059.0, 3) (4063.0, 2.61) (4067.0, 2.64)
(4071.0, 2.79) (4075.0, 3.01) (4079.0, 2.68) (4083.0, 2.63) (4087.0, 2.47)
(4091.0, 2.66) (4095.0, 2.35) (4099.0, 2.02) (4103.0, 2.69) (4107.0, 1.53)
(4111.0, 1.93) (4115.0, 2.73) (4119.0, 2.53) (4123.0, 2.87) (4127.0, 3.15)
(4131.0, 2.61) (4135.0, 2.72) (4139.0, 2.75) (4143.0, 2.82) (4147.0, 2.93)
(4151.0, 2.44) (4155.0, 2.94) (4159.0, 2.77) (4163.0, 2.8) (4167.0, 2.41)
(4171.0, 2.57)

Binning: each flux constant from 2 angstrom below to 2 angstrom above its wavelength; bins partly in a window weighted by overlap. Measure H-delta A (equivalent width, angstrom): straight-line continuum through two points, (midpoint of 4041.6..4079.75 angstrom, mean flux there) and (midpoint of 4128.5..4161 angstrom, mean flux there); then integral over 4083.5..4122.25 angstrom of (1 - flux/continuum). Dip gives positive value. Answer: 6.3 angstrom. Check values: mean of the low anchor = 2.87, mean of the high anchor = 2.75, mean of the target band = 2.35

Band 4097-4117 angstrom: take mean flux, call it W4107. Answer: 2.18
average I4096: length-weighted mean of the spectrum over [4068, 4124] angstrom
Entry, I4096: 2.49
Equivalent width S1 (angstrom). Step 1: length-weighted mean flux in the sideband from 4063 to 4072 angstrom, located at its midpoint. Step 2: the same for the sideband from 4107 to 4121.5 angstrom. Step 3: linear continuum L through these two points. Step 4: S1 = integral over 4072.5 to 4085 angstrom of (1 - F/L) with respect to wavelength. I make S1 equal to -0.9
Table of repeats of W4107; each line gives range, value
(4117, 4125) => 2.7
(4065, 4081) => 2.78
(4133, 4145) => 2.76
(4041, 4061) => 2.98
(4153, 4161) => 2.85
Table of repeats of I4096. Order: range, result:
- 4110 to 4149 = 2.72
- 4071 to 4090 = 2.71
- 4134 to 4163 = 2.77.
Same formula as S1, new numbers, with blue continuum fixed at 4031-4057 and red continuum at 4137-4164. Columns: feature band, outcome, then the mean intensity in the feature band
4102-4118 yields 3.5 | 2.21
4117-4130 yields -0.1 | 2.83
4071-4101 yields 3.1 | 2.56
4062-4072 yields 0.7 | 2.68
